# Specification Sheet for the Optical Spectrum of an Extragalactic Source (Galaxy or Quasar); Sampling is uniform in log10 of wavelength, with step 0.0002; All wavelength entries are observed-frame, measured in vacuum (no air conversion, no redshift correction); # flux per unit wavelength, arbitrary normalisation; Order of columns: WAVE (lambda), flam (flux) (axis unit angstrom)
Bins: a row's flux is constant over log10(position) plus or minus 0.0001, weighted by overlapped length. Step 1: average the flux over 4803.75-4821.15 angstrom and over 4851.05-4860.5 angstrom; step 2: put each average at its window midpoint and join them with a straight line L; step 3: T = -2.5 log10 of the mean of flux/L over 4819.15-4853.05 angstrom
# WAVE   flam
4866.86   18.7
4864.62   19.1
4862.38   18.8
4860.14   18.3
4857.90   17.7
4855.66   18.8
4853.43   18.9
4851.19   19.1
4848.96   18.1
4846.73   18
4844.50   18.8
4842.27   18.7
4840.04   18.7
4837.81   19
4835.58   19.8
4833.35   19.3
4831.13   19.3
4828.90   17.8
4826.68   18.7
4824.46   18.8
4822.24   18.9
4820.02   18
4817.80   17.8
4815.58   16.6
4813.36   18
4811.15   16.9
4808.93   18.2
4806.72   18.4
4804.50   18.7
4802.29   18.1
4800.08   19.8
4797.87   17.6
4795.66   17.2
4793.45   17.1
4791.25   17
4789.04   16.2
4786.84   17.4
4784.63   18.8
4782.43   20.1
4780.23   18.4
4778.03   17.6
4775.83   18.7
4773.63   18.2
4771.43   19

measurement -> -0.03 mag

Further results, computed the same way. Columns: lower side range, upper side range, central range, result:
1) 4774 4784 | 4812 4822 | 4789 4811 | 0.02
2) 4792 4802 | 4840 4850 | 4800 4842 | -0.01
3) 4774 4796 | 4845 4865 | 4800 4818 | 0.01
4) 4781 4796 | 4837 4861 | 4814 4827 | 0.00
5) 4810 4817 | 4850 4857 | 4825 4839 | -0.06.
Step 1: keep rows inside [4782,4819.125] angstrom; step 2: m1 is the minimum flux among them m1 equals 16.2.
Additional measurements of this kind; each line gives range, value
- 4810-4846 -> 16.6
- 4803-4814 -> 16.9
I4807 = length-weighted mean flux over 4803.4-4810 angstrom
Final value 18.4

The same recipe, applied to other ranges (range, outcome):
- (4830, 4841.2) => 19.2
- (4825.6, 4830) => 18.3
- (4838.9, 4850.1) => 18.5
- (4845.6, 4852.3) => 18.4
